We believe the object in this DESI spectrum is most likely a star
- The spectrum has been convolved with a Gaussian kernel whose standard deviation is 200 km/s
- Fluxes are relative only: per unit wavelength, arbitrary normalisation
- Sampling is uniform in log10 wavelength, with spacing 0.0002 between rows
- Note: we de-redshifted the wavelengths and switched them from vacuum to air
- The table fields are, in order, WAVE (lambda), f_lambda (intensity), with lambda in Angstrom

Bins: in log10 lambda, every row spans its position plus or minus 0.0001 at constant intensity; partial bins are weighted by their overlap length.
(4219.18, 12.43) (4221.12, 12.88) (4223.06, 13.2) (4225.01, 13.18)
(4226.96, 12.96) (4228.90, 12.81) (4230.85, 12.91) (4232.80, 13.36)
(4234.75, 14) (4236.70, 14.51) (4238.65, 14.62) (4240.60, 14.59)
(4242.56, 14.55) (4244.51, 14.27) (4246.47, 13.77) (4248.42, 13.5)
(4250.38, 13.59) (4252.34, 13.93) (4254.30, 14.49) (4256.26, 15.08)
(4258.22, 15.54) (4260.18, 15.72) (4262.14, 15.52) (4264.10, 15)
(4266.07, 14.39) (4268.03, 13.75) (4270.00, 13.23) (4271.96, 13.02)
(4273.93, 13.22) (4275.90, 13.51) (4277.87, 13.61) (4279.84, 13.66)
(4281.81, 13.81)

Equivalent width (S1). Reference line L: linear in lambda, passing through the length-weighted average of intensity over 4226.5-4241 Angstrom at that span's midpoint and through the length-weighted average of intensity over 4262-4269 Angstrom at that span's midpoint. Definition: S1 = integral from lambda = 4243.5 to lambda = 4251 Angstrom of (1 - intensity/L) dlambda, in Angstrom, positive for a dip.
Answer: 0.2 Angstrom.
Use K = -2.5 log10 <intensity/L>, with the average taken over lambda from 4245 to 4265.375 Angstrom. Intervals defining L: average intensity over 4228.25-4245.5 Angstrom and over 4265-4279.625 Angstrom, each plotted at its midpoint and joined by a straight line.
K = -0.07 mag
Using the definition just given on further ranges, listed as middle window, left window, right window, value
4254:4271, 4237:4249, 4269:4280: -0.08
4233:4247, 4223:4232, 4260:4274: -0.07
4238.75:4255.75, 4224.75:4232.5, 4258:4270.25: -0.02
